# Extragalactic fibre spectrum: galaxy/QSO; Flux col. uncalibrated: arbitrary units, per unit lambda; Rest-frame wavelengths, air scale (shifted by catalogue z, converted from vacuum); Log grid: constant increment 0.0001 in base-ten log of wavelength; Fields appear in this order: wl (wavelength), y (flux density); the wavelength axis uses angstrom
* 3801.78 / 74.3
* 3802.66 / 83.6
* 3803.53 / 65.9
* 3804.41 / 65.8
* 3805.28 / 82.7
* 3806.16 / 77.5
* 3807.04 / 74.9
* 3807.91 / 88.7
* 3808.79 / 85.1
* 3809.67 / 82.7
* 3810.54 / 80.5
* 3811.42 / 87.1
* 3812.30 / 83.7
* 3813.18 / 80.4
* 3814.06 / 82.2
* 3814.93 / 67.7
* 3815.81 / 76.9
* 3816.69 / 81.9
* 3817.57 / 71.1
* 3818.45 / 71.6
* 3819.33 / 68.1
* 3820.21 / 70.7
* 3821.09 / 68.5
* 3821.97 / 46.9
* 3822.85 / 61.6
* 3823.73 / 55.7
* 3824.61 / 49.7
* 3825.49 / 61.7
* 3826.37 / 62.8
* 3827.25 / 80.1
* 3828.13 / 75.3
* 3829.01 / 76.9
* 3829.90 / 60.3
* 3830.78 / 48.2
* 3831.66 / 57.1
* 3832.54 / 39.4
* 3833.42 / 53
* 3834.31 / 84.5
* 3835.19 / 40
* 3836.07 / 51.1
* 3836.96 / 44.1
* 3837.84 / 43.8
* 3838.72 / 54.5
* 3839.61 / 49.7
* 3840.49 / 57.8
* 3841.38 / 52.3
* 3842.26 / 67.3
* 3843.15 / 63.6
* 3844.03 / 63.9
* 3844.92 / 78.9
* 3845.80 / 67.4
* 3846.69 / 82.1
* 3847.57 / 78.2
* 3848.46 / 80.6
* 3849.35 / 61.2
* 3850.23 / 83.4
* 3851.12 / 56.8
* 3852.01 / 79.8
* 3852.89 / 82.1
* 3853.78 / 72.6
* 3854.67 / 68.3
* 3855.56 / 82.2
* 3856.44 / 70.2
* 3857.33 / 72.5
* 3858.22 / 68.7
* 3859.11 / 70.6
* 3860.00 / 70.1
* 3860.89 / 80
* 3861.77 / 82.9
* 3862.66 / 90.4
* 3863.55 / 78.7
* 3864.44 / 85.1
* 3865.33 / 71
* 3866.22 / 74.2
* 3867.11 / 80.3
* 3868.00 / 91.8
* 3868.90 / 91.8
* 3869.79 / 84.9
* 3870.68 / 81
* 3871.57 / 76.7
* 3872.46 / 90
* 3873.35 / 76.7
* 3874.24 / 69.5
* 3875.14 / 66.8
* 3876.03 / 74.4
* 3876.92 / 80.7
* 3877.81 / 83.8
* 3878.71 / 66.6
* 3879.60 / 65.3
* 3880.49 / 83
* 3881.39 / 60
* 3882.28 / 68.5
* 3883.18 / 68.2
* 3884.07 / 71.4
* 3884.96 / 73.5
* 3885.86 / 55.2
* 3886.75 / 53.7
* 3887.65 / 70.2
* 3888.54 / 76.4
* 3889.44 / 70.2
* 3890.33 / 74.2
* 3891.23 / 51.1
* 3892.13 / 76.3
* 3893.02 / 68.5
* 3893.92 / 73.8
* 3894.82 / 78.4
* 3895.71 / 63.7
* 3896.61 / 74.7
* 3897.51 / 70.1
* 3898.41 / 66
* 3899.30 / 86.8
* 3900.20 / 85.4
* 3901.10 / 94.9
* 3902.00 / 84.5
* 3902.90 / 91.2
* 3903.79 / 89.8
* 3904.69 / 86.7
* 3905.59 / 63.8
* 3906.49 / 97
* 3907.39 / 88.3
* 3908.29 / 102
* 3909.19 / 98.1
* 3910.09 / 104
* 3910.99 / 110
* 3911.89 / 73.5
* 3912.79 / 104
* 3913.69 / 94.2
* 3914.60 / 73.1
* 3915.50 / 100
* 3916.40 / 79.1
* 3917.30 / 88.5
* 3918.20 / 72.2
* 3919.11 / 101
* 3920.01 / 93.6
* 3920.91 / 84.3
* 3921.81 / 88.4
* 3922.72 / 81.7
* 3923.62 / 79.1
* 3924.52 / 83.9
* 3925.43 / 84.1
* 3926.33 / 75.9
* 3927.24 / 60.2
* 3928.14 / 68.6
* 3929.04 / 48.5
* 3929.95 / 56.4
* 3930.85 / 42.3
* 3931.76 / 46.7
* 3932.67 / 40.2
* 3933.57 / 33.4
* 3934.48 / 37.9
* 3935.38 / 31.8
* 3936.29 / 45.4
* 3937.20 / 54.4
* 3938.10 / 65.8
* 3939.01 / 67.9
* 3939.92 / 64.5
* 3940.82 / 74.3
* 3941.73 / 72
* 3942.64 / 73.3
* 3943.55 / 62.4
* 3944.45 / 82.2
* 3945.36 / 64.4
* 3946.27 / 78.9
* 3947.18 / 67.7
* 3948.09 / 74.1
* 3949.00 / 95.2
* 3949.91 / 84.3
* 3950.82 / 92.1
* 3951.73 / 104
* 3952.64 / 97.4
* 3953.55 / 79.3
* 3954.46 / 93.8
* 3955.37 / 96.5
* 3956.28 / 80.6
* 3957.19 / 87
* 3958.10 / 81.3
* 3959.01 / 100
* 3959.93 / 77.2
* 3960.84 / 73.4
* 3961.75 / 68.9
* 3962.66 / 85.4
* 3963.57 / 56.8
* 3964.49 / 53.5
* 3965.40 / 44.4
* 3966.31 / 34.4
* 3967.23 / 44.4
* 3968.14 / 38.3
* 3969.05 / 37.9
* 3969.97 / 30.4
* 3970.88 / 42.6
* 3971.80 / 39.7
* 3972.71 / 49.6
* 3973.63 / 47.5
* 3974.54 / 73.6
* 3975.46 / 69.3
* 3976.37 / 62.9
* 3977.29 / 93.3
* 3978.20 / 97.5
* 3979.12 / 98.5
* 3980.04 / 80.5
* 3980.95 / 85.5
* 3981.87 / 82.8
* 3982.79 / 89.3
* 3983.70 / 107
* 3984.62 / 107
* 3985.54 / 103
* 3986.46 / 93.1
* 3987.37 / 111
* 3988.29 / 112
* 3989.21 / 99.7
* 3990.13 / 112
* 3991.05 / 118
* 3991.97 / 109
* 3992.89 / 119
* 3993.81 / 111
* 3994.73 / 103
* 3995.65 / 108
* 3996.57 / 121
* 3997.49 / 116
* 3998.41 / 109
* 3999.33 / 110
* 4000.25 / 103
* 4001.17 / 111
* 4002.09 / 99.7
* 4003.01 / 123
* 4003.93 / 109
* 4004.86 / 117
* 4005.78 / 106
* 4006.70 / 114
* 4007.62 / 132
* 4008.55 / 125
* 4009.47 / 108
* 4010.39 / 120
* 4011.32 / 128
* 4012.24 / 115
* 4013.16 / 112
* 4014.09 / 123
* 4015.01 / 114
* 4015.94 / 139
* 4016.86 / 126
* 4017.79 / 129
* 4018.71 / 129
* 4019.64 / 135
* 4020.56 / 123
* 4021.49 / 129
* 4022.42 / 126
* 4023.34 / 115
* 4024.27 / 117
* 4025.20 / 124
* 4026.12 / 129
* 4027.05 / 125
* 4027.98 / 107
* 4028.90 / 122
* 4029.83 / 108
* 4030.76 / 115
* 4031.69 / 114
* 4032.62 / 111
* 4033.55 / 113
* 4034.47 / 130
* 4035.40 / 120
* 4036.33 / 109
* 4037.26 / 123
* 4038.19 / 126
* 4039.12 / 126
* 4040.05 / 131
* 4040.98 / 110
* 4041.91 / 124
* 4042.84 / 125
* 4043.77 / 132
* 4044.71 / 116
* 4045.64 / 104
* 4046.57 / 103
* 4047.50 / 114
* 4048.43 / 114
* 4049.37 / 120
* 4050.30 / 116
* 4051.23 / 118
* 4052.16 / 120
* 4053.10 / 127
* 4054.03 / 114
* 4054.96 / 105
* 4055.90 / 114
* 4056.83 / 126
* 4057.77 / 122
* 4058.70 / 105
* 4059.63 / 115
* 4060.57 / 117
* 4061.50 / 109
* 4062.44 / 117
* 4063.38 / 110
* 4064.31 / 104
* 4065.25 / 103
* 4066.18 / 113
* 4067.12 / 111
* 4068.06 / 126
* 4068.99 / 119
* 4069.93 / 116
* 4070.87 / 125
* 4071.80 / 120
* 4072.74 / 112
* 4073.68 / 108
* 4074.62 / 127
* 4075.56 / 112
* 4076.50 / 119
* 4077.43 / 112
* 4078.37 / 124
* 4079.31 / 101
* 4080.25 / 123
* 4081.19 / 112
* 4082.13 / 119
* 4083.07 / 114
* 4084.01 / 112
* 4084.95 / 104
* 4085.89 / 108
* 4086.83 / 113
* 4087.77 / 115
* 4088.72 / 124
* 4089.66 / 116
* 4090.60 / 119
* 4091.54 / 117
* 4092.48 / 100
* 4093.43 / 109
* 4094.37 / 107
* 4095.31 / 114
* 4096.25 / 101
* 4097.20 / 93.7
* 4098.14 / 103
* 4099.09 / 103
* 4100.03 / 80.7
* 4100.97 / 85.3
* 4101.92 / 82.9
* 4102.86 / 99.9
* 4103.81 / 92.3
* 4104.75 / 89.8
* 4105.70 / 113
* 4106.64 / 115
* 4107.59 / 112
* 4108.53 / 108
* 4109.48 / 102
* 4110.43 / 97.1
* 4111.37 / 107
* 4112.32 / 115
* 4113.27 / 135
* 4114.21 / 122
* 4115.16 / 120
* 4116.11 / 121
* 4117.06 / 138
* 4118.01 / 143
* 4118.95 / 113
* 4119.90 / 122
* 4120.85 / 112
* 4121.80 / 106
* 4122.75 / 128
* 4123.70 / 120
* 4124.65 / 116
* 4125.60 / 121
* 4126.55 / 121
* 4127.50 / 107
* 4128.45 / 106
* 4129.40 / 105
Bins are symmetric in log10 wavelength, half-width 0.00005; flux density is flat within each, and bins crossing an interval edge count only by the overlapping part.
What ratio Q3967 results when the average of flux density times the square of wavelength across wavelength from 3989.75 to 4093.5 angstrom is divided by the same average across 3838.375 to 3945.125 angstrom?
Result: 1.70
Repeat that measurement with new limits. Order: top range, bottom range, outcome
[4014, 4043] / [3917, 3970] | 1.83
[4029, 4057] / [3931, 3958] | 1.75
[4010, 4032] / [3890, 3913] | 1.56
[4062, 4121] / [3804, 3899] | 1.78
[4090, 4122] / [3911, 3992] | 1.56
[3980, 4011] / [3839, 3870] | 1.58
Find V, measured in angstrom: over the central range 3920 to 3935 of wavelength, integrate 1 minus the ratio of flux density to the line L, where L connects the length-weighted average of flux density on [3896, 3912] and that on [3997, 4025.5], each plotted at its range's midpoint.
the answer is 4.8 angstrom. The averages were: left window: 87.1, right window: 119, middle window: 64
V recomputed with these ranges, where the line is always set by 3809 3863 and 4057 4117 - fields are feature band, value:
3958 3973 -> 5.7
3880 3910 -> 0.7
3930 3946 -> 5.4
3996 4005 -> -1.4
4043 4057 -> -1.6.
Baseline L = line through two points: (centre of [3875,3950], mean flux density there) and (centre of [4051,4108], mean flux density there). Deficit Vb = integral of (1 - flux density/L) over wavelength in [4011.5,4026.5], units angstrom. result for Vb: -4.1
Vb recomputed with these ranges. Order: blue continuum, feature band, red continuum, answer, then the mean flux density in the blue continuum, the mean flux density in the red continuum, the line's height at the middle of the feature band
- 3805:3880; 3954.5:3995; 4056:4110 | 5.7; 71.2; 110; 92.6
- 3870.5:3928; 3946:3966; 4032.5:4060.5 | 2.9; 79.3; 118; 94.2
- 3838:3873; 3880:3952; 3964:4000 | 3.7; 74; 83.9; 78.7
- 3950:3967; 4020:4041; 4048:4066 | -3.1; 77.8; 115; 105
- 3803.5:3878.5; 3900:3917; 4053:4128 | -1.7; 71.2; 112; 82.4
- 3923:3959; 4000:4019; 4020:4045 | -1.8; 70.4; 120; 108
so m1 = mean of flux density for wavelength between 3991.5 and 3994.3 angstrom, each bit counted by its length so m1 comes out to 113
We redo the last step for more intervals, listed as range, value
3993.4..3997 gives 111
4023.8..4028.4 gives 120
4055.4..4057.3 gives 119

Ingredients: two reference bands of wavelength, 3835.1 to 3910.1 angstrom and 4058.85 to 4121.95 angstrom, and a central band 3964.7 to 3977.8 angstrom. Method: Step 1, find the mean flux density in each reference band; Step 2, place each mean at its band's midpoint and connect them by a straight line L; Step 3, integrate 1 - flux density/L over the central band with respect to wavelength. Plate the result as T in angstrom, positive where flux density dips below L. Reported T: 5.79 angstrom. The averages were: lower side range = 73.9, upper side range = 112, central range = 50.9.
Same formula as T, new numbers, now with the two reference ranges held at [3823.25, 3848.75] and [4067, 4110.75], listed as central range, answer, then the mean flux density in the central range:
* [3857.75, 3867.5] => -1.6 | 77.4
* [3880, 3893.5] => 0.5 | 68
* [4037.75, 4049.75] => -2.2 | 119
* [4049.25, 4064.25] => -1.8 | 116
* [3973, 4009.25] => -4.4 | 102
